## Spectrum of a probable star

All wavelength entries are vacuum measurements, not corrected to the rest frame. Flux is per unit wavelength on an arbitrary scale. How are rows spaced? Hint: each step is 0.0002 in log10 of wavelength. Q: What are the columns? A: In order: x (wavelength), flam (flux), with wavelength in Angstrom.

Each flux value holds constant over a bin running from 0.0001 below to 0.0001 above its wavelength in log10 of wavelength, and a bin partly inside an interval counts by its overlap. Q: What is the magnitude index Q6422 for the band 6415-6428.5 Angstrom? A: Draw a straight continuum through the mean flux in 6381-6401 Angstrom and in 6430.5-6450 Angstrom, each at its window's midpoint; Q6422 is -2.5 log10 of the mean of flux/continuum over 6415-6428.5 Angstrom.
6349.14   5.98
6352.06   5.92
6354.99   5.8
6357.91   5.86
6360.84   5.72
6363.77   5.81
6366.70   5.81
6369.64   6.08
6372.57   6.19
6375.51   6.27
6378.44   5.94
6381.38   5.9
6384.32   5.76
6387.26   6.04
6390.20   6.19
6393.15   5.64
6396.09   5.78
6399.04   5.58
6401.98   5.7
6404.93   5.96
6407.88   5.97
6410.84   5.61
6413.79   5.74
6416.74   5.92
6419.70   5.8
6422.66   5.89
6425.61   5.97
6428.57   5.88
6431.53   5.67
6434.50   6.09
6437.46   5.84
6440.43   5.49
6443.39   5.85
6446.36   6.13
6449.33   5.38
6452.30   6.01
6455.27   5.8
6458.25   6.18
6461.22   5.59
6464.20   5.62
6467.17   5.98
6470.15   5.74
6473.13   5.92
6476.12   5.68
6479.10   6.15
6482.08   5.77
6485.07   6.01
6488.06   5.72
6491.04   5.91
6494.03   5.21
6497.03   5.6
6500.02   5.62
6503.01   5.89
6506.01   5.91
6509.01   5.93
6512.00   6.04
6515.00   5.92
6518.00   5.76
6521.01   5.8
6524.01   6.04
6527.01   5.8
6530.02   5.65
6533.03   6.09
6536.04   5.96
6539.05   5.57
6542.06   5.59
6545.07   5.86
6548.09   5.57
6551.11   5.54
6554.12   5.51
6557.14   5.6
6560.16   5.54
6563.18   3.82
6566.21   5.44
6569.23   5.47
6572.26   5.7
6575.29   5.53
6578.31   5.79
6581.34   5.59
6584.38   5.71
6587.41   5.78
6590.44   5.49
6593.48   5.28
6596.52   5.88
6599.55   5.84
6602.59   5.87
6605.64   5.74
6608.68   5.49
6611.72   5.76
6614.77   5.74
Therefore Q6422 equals -0.02 mag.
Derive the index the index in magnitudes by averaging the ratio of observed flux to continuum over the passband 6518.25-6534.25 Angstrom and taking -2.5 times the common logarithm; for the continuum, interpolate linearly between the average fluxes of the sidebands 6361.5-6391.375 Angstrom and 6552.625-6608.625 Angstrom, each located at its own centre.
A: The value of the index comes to -0.04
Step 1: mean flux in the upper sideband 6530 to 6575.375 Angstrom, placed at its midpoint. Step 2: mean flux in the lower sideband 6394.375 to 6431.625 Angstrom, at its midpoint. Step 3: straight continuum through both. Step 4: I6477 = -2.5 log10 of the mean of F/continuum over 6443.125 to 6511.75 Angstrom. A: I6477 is -0.03 mag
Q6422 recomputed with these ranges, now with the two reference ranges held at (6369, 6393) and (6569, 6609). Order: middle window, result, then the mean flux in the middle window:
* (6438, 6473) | 0.02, 5.8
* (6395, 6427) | 0.03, 5.81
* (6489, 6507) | 0.03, 5.69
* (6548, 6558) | 0.03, 5.55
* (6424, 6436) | 0.01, 5.91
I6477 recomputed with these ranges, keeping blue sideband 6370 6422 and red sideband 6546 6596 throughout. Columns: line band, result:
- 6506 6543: -0.05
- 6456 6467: -0.02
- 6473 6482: -0.04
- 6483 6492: -0.04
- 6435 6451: 0.00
